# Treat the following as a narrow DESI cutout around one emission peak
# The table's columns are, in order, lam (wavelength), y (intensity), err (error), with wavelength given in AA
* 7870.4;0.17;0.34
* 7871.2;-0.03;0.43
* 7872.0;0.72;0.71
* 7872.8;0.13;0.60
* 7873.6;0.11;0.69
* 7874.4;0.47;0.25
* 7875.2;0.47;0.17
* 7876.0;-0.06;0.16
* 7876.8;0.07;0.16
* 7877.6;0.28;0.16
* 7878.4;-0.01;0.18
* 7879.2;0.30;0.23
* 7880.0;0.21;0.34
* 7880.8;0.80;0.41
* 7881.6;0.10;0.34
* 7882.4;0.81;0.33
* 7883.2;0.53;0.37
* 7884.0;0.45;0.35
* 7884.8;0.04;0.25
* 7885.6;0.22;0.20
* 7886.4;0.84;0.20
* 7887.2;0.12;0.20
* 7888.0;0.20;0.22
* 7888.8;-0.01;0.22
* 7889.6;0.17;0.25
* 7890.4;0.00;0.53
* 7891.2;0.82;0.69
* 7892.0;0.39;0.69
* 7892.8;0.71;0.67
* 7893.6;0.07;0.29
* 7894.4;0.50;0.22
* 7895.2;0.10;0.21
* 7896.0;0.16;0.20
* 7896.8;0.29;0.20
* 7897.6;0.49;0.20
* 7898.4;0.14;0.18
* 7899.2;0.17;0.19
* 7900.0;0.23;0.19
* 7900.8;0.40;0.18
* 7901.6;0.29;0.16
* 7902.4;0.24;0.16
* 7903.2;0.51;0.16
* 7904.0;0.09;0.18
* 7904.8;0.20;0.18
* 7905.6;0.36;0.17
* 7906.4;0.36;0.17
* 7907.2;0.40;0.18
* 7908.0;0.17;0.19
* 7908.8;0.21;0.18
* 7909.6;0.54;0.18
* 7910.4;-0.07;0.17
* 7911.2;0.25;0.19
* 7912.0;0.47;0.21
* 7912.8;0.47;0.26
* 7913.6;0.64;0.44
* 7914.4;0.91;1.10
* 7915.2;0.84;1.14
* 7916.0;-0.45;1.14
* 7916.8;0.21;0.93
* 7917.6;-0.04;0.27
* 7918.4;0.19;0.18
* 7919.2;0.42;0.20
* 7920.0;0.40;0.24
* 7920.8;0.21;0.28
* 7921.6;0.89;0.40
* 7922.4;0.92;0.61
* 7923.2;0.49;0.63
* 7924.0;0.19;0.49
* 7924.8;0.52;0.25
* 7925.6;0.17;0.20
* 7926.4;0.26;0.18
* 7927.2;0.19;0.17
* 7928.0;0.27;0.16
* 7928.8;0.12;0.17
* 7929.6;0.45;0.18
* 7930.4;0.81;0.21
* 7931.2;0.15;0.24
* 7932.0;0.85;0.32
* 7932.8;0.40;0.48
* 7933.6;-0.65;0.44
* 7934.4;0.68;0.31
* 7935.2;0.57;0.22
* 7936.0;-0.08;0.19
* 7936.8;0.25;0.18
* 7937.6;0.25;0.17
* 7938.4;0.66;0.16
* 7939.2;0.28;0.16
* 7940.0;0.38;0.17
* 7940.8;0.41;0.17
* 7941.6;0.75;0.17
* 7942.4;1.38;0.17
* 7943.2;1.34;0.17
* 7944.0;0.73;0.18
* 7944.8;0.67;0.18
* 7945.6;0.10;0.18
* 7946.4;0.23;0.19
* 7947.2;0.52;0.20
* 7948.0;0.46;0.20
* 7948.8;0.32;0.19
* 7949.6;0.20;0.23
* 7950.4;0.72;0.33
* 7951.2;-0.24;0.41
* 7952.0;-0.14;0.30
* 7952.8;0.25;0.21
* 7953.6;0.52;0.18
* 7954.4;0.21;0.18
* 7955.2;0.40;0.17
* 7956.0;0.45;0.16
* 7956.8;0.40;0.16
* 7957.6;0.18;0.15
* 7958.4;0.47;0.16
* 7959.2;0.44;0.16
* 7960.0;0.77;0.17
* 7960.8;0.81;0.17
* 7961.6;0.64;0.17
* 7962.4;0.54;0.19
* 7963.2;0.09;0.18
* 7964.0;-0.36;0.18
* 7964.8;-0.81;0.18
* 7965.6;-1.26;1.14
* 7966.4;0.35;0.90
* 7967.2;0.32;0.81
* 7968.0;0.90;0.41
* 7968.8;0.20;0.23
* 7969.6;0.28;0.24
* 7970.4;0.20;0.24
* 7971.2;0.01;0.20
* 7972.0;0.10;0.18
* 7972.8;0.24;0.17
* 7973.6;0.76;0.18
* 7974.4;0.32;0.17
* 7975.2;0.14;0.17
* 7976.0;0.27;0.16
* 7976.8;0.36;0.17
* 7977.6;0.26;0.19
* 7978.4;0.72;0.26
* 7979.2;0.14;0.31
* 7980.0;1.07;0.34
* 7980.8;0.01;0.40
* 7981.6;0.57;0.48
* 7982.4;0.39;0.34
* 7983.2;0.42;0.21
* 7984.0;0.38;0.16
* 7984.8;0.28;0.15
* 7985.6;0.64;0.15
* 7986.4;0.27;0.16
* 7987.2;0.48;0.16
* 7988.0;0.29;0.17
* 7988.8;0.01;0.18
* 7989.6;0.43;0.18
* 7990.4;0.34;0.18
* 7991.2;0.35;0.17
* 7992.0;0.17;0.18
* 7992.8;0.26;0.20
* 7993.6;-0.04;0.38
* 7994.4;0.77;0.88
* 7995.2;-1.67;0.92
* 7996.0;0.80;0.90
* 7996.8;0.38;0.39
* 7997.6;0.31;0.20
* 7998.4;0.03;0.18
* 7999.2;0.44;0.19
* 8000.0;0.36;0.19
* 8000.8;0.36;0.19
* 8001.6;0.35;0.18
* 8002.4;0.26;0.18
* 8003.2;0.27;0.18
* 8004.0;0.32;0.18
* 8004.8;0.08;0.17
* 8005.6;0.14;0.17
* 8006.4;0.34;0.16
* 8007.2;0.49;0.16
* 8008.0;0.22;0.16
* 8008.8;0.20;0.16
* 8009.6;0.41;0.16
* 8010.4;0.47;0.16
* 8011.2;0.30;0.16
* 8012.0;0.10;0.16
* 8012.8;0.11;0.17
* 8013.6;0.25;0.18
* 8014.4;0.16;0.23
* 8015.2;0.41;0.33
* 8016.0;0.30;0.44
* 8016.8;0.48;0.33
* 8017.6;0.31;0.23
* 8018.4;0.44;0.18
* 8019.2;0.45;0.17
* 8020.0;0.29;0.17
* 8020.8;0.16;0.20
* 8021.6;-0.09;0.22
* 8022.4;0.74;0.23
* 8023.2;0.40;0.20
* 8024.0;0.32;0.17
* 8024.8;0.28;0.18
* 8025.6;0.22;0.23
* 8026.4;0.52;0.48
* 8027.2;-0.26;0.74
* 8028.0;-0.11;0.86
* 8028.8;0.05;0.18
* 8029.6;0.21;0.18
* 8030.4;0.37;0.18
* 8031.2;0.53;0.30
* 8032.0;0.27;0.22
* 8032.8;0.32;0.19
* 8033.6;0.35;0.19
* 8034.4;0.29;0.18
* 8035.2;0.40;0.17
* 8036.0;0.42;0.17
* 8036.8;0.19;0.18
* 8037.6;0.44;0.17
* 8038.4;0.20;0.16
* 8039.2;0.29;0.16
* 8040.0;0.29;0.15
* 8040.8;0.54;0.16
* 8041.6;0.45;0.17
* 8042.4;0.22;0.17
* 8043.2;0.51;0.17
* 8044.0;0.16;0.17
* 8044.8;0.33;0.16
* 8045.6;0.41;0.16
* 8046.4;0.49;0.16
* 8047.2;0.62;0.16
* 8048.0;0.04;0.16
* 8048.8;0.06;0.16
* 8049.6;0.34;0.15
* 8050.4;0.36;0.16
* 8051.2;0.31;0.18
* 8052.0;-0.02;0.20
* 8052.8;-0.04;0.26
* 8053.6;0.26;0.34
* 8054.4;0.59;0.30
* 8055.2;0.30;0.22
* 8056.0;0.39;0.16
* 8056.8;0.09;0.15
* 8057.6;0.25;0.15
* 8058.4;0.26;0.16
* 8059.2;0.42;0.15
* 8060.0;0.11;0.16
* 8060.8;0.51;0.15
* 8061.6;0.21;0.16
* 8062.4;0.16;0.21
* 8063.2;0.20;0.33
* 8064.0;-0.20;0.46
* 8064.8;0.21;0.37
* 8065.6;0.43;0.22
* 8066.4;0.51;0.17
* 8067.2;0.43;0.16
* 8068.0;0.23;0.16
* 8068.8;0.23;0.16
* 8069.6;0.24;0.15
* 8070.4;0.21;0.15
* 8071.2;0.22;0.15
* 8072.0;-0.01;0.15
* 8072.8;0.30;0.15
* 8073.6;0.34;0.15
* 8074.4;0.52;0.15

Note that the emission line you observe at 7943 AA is [S II] 6716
